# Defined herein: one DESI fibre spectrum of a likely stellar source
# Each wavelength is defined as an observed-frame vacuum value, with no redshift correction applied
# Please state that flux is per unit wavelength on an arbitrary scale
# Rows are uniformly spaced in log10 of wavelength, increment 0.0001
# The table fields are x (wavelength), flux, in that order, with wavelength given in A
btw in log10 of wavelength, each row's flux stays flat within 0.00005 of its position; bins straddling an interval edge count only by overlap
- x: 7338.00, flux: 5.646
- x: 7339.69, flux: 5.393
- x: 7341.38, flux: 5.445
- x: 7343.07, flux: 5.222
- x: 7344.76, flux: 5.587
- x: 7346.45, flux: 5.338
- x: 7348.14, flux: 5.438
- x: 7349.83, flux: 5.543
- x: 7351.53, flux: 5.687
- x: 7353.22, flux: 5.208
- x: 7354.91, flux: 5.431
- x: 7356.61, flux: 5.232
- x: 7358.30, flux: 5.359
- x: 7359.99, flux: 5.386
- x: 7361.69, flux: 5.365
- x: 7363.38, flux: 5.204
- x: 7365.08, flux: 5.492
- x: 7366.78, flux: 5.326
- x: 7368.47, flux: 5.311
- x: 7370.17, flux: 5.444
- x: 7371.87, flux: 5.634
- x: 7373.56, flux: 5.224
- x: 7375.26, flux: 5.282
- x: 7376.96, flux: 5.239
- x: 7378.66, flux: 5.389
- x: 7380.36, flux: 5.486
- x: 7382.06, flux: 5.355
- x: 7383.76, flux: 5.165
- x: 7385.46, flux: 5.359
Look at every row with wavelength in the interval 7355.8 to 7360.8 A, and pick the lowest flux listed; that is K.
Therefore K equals 5.232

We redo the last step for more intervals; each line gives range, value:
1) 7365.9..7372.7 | 5.311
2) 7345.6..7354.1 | 5.208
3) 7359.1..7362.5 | 5.365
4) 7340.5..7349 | 5.222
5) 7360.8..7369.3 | 5.204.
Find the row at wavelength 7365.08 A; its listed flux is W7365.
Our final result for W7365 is 5.492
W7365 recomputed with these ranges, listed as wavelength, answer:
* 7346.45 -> 5.338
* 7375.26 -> 5.282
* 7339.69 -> 5.393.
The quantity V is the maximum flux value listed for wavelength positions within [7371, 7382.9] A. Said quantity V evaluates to 5.634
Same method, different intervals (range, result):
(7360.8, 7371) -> 5.492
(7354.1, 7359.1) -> 5.431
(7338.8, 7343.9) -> 5.445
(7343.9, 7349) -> 5.587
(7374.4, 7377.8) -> 5.282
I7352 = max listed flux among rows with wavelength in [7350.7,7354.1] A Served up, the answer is 5.687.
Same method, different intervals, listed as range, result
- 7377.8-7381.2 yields 5.486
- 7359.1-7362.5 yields 5.386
